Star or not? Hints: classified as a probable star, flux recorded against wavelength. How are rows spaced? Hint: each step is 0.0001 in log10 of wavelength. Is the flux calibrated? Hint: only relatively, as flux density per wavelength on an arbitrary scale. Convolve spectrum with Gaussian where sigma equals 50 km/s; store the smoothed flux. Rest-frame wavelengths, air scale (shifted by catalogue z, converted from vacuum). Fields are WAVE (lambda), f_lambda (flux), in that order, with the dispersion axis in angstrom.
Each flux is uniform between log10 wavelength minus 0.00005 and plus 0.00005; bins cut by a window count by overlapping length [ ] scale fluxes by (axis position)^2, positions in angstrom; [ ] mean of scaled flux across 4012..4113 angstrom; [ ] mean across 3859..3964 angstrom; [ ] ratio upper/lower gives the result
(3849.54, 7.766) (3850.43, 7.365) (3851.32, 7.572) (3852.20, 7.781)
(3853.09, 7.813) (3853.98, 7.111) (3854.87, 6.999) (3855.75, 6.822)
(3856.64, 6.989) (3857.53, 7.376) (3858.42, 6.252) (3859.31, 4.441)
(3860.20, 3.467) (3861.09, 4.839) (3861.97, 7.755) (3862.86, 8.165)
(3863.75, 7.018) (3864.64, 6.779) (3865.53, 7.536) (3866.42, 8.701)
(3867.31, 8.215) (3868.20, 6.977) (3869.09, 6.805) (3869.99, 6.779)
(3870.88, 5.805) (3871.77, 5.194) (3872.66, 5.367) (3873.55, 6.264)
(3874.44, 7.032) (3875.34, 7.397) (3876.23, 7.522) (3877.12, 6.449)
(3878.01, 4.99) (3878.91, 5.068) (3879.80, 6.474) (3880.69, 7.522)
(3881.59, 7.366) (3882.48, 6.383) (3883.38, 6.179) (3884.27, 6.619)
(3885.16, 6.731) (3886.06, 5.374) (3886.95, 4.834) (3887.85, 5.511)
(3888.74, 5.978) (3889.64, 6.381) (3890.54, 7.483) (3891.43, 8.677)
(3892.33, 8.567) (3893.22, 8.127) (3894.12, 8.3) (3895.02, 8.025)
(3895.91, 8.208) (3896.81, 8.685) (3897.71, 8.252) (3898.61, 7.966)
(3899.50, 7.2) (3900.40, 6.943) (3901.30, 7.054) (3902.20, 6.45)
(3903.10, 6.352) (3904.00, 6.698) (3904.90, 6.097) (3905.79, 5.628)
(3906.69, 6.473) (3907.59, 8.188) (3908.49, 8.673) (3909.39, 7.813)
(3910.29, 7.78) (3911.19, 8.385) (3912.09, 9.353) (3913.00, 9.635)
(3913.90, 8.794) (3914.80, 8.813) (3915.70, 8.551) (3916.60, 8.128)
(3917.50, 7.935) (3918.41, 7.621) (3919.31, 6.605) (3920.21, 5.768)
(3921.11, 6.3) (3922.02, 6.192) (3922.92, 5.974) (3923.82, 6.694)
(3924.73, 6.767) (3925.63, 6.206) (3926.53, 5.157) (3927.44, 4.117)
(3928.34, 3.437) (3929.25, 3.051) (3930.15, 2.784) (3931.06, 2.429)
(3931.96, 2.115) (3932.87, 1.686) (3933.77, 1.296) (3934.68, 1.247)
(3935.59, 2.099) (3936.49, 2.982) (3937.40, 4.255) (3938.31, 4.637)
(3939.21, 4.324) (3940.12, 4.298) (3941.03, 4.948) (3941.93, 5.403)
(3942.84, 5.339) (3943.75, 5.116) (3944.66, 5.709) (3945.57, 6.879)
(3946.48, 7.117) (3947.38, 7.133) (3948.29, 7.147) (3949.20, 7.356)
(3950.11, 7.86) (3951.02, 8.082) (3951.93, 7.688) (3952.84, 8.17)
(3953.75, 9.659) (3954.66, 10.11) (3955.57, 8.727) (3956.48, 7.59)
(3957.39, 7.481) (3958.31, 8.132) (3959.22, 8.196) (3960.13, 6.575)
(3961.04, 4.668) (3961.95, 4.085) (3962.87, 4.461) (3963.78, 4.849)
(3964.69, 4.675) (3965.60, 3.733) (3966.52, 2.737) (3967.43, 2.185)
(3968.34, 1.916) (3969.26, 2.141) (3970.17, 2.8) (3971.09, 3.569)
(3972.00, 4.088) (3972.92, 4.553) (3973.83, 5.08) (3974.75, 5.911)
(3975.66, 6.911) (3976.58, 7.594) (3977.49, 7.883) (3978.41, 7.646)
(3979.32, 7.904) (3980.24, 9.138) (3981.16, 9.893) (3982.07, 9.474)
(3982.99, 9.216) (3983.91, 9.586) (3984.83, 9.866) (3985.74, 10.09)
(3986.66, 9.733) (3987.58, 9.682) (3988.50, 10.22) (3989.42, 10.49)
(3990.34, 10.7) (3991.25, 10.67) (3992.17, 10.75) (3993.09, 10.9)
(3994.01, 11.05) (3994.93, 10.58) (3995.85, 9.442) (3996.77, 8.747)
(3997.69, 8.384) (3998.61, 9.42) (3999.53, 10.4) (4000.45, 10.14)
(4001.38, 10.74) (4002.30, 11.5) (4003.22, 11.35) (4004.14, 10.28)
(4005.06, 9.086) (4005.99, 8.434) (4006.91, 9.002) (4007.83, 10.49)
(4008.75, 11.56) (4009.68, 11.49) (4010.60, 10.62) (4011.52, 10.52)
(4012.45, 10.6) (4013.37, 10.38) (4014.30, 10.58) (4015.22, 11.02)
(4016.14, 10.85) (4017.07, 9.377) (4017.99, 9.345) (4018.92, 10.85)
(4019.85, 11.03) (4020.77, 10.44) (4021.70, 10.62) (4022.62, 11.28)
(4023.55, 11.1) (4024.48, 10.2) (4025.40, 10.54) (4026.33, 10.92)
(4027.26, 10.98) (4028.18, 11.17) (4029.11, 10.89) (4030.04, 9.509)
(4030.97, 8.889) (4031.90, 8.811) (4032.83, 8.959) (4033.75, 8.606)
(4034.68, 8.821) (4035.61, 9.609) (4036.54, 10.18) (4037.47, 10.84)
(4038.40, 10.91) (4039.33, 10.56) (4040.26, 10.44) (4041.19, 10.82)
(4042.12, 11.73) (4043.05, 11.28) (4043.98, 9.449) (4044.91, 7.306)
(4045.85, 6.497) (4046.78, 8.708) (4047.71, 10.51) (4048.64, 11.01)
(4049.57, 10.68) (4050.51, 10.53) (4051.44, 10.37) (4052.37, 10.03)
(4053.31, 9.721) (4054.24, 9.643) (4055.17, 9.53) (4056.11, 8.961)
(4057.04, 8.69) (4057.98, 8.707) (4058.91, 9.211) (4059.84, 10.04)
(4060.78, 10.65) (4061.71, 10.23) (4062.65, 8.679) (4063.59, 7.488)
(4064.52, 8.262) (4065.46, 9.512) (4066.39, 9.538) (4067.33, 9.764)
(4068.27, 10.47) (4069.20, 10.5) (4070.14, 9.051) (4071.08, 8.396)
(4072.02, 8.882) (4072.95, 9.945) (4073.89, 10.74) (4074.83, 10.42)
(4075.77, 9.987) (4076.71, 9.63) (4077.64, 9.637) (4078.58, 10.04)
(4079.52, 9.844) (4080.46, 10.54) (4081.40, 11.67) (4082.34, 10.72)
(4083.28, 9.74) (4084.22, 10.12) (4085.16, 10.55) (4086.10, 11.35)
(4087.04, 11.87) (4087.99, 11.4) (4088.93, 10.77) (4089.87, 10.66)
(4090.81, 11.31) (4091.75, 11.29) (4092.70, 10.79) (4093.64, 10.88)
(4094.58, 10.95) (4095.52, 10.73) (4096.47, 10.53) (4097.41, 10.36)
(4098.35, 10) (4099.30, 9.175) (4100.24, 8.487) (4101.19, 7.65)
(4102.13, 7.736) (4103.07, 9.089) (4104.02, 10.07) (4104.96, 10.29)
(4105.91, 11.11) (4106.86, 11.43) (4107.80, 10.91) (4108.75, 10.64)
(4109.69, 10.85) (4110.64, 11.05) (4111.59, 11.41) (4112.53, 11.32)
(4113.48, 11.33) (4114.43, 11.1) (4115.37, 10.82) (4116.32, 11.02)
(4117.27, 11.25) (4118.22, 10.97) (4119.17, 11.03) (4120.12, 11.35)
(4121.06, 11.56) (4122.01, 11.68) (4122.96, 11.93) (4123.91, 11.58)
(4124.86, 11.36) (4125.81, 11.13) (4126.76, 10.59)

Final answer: 1.7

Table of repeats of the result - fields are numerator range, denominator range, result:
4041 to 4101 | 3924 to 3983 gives 1.91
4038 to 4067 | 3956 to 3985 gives 1.66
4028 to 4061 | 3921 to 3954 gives 2.00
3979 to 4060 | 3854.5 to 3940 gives 1.68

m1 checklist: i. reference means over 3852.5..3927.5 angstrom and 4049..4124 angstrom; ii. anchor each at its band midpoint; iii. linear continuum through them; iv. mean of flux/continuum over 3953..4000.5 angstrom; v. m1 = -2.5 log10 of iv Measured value 0.12 mag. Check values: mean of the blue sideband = 6.97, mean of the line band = 7.57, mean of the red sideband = 10.3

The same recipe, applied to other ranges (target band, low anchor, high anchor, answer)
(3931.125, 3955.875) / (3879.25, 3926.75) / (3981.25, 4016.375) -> 0.473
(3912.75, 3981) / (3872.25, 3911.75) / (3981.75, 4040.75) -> 0.421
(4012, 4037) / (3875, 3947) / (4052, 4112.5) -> -0.167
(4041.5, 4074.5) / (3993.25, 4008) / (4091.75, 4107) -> 0.043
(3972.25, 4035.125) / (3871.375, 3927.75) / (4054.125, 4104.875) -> -0.121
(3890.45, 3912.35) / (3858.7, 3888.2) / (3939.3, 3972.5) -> -0.225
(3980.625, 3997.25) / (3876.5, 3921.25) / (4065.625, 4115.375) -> -0.159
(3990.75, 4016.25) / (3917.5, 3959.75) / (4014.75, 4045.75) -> -0.165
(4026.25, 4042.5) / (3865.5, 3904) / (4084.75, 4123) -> -0.070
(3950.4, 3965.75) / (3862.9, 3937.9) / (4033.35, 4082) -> 0.101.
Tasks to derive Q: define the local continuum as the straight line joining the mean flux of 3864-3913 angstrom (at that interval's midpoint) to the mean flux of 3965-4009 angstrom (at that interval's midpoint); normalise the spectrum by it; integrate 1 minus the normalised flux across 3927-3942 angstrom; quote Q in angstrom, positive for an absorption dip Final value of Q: 8.7 angstrom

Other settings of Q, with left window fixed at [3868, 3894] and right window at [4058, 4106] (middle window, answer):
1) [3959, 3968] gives 3.93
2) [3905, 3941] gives 7.63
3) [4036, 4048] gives -0.80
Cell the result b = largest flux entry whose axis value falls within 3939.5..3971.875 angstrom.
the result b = 10.11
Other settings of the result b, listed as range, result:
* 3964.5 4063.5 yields 11.73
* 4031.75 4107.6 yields 11.87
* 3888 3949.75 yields 9.635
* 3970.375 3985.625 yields 9.893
